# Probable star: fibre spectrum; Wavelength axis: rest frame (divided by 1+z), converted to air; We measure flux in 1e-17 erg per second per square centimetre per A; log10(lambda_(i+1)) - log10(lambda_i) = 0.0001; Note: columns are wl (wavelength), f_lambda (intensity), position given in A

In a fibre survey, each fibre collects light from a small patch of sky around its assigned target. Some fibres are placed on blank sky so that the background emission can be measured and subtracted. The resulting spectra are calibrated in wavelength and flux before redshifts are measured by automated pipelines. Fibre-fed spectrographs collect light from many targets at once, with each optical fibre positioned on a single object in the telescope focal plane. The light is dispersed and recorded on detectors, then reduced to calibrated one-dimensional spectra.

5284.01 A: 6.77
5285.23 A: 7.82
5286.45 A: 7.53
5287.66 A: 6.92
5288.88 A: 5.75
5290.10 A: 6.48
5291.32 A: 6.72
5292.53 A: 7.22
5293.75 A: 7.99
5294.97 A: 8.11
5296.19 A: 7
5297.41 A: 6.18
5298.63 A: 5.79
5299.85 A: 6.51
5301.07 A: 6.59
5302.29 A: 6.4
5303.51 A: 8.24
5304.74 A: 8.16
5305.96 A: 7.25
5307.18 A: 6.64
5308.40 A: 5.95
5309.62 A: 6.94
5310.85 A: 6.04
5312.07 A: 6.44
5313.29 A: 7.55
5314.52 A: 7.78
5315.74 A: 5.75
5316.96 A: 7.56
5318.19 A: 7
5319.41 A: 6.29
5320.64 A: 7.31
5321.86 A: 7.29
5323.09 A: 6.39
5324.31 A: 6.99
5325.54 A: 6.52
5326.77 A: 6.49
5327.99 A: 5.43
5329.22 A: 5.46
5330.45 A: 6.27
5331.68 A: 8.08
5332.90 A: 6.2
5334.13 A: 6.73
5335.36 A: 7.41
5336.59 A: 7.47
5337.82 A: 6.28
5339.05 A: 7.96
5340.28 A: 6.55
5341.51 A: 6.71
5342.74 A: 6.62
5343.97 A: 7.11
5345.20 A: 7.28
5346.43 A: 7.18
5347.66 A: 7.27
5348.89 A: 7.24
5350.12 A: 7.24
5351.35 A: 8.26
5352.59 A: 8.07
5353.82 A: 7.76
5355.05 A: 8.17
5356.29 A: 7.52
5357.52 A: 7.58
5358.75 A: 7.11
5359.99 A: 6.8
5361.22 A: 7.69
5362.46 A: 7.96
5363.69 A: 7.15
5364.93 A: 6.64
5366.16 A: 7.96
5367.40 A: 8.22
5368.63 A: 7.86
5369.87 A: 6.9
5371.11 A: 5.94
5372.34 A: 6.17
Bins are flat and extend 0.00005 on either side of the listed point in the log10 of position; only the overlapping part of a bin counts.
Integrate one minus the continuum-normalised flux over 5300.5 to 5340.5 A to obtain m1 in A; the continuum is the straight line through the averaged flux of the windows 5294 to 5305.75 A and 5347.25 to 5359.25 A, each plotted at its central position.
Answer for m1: 2.4 A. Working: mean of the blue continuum 7.03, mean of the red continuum 7.64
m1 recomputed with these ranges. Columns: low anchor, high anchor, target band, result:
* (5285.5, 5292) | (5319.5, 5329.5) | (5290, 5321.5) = -1.4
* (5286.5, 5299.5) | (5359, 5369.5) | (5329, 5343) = 0.7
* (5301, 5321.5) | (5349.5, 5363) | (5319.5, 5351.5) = 1.9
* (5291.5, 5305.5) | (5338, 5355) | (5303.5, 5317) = 0.4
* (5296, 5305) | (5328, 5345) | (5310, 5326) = -0.1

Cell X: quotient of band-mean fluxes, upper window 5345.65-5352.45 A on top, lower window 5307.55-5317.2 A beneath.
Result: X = 1.1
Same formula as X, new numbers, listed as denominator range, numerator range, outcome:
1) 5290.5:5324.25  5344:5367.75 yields 1.08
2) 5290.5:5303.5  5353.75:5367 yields 1.08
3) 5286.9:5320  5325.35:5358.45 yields 1.03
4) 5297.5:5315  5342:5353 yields 1.07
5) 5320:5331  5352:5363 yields 1.18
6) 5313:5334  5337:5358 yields 1.09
